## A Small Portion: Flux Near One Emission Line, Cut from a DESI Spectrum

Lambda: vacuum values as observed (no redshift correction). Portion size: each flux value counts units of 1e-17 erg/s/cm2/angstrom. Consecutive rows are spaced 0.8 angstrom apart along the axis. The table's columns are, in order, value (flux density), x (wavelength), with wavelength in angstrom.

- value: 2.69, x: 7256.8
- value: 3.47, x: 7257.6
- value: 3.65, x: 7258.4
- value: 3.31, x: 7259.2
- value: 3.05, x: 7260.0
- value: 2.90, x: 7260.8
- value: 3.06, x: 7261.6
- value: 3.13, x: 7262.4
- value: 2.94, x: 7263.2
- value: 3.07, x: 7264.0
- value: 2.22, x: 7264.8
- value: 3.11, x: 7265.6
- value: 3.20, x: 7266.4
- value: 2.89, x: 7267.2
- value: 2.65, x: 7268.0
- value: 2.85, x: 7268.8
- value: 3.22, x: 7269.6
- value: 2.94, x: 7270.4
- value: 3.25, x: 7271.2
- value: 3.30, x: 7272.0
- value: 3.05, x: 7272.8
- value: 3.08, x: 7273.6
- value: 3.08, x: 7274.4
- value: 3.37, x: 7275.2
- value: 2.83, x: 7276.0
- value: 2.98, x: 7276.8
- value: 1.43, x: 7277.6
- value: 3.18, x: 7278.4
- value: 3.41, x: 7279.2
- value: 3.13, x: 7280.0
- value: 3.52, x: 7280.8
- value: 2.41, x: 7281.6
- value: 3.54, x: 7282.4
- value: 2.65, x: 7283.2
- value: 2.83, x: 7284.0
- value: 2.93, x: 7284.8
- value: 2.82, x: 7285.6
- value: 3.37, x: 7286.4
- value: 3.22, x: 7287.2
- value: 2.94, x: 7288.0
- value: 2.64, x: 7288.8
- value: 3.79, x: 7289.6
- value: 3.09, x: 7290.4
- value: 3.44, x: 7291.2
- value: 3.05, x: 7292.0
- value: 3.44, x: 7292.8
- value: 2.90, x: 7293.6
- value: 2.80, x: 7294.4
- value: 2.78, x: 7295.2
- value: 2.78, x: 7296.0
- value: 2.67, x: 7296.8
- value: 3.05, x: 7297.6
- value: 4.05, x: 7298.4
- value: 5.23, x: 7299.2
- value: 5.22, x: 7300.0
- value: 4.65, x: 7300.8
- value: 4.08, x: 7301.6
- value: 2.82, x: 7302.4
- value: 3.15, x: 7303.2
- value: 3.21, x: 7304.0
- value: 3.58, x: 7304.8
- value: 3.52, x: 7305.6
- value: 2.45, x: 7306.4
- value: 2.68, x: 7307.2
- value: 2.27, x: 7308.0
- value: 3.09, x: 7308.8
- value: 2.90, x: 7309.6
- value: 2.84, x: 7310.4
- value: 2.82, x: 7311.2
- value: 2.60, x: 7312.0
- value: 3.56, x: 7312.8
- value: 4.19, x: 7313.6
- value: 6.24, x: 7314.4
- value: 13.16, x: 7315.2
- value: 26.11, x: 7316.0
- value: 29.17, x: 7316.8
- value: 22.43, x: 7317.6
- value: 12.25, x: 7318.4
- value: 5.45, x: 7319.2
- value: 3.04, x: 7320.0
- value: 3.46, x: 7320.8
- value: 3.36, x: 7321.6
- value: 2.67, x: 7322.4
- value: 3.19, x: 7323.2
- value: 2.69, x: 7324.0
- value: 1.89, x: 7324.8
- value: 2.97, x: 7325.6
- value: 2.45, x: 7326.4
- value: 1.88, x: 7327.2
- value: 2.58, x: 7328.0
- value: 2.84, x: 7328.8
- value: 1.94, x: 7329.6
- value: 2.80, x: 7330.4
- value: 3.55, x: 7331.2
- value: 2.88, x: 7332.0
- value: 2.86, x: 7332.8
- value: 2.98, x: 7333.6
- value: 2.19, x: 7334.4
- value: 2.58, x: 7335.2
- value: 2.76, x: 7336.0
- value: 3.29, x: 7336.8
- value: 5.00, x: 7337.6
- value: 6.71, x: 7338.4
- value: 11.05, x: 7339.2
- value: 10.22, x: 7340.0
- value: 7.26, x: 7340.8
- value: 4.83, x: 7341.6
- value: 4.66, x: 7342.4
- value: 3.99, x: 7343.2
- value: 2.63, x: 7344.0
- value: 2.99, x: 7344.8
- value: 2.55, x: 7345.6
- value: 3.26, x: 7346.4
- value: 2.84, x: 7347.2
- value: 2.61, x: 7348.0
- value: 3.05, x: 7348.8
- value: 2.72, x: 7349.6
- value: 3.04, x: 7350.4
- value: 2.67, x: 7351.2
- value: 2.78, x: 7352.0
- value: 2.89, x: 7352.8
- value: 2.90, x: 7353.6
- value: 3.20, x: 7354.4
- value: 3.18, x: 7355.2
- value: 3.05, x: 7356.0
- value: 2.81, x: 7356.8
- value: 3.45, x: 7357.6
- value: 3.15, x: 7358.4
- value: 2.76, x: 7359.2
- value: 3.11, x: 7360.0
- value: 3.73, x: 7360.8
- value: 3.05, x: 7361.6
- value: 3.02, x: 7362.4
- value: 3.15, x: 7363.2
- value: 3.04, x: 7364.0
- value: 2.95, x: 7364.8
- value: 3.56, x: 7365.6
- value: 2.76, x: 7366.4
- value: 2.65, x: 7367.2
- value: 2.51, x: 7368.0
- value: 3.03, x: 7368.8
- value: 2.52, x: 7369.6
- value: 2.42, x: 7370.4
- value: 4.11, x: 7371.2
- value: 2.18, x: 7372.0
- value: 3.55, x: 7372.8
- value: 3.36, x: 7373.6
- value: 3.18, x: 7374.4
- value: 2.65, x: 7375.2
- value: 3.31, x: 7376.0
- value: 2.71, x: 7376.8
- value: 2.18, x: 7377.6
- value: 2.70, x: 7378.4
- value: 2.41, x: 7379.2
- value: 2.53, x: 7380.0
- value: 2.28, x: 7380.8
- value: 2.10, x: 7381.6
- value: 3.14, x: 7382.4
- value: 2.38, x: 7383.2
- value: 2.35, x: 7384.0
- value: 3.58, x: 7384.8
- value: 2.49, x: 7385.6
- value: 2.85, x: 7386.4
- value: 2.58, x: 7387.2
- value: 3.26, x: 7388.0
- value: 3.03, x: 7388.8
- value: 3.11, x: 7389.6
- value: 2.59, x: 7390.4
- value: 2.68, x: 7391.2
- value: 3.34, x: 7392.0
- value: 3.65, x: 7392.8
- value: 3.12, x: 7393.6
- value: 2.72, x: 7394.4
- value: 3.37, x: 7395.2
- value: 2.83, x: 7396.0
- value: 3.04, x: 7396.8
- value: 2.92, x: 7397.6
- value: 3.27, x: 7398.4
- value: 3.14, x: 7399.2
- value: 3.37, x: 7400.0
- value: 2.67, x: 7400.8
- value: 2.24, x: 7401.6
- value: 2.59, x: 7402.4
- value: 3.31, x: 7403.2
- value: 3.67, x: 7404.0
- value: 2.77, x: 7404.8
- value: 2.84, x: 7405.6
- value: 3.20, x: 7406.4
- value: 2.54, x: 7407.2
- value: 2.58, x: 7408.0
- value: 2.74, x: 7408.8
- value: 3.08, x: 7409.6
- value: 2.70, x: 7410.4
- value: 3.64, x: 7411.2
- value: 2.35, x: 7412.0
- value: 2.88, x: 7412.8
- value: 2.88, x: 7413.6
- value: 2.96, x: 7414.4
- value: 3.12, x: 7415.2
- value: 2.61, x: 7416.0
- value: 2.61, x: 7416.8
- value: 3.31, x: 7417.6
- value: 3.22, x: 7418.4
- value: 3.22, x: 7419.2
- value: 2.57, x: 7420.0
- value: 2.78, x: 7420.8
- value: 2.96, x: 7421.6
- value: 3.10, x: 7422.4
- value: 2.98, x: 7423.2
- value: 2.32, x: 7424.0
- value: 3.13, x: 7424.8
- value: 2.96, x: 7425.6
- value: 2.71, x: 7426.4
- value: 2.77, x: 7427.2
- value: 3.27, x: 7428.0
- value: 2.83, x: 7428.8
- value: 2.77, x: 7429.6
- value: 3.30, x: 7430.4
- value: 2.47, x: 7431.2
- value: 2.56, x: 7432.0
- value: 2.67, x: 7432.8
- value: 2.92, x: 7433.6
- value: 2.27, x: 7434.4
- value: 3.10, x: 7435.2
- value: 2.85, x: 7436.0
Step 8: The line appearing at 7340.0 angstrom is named [N II] 6583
